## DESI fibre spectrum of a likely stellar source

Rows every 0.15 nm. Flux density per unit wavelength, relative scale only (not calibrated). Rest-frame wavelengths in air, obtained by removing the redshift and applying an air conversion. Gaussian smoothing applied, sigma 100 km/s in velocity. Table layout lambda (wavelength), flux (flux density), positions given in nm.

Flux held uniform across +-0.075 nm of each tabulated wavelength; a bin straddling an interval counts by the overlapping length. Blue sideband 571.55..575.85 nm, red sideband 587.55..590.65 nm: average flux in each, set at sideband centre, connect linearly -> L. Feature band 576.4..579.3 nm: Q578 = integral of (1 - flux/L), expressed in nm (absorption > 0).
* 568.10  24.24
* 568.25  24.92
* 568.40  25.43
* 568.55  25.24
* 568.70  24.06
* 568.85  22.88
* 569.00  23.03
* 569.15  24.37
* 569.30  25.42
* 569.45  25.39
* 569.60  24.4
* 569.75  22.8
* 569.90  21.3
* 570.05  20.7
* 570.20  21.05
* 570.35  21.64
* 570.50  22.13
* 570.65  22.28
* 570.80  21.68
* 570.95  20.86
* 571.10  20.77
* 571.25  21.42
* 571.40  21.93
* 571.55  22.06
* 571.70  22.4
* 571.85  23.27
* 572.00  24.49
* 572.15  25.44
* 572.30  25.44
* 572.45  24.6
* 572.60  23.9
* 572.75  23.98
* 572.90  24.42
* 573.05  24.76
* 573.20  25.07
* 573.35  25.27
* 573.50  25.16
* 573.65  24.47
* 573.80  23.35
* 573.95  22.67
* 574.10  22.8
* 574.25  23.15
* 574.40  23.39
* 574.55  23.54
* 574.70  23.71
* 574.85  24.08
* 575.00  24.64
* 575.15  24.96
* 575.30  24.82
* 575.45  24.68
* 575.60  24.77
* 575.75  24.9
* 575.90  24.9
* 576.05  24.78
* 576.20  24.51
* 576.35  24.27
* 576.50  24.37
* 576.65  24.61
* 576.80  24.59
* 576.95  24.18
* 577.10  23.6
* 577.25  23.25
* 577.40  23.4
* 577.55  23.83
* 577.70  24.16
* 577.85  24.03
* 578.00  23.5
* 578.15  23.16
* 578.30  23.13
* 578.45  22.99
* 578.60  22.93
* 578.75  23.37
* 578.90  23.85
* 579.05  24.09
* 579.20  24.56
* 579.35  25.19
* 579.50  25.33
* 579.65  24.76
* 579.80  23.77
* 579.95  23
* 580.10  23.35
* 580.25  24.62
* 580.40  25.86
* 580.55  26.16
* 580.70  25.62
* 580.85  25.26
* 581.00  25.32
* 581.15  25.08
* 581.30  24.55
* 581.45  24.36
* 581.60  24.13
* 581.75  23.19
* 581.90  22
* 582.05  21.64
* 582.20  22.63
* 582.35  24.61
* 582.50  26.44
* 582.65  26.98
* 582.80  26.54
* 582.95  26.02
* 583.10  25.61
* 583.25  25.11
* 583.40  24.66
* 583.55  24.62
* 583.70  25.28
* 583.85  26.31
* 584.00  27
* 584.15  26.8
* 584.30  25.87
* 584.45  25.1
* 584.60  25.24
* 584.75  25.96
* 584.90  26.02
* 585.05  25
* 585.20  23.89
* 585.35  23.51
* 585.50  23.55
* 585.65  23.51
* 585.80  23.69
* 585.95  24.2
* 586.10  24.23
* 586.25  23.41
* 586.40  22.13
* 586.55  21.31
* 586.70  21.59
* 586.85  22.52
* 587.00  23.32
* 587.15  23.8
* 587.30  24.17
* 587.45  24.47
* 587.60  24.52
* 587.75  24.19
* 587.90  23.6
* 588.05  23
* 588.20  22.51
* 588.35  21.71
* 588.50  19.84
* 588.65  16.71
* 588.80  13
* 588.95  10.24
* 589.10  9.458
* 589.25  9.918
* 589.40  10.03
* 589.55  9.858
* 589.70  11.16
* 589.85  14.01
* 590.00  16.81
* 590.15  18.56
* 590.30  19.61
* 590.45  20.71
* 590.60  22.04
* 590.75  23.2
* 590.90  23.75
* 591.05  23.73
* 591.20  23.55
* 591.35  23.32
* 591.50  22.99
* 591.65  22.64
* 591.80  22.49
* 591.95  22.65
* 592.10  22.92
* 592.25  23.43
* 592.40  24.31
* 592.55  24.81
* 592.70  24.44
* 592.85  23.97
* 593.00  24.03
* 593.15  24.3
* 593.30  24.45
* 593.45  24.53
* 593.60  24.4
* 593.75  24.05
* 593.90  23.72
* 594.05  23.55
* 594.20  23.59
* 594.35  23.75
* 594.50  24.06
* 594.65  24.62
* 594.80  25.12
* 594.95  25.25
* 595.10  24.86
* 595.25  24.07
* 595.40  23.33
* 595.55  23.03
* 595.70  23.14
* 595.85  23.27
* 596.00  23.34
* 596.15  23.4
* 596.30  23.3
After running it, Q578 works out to -0.20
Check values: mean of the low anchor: 24.2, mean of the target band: 23.8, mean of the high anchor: 17.1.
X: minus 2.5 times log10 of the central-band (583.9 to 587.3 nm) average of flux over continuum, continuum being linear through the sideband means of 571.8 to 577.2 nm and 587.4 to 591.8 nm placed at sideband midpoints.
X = -0.18 mag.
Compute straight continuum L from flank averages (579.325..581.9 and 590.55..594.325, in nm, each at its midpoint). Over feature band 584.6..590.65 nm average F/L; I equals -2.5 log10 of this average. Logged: 0.18 mag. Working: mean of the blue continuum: 24.6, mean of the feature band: 20.3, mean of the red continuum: 23.6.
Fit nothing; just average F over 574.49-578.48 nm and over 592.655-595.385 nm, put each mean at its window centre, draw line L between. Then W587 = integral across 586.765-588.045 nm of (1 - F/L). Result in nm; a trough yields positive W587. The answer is 0.023 nm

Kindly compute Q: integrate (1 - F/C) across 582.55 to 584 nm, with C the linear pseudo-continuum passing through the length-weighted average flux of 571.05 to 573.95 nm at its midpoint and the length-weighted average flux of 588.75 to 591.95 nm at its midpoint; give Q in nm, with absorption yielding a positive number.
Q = -0.40 nm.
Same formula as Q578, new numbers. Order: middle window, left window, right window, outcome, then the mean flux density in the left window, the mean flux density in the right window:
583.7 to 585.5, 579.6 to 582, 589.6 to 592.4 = -0.18 nm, 24.4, 21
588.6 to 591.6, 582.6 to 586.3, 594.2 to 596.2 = 0.89 nm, 25.1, 23.9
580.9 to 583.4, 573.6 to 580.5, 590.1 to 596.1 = -0.08 nm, 24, 23.5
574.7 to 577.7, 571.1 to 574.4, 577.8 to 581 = -0.04 nm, 23.7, 24.2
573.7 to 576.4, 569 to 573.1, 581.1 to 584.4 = -0.04 nm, 23.1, 25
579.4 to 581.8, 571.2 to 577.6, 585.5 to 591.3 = -0.26 nm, 24.1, 20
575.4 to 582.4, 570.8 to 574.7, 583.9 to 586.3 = 0.01 nm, 23.5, 24.8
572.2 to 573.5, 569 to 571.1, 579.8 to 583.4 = -0.09 nm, 22.6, 24.7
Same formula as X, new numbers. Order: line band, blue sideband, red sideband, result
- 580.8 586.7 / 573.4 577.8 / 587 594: -0.106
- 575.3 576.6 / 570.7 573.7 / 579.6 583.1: -0.030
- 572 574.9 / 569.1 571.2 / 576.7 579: -0.057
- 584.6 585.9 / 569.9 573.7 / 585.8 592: -0.175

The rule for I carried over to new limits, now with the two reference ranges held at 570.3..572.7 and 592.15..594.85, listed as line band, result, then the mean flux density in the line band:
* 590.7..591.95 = 0.04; 23.2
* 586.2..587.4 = 0.04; 22.8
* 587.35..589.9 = 0.36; 17.1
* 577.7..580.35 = -0.03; 23.9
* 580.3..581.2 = -0.10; 25.5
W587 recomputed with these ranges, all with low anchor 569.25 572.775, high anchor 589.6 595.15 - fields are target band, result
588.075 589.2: 0.31 nm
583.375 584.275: -0.12 nm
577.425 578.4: -0.04 nm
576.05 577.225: -0.08 nm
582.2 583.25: -0.14 nm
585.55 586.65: -0.02 nm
